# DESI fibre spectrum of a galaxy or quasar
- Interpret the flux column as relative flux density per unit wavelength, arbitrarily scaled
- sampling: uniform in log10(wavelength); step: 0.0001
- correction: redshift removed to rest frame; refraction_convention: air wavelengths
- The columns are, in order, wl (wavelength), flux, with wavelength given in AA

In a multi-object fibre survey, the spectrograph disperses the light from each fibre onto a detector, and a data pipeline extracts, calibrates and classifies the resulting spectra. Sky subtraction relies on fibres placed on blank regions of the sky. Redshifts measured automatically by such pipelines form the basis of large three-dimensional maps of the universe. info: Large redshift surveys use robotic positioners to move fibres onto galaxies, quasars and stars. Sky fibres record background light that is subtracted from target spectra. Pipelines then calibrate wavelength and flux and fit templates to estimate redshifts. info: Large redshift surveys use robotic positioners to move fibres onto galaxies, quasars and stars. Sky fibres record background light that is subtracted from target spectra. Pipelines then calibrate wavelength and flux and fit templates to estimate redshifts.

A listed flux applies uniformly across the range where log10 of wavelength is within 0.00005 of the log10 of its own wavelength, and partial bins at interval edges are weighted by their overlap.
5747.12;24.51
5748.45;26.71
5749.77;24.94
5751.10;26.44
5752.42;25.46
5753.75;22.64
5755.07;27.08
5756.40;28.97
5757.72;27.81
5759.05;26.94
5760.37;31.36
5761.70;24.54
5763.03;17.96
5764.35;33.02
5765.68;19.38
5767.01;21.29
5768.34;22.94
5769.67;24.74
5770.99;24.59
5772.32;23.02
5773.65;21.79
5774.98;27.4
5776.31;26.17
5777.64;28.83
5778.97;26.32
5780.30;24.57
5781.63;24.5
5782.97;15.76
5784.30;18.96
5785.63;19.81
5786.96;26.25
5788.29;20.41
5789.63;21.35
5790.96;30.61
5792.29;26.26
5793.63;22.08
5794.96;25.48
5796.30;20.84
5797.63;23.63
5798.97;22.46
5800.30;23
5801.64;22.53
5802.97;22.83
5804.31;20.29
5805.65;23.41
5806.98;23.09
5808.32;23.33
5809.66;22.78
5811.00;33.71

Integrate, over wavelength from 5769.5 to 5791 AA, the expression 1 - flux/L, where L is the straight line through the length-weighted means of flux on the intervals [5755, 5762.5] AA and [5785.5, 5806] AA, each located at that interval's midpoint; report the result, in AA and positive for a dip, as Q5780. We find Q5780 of 1.3 AA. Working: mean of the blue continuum 27.7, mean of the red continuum 23.3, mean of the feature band 23.6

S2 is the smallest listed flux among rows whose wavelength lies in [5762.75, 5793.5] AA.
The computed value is 15.76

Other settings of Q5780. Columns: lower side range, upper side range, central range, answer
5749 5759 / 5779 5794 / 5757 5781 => -0.4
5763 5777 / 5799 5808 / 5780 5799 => 0.3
